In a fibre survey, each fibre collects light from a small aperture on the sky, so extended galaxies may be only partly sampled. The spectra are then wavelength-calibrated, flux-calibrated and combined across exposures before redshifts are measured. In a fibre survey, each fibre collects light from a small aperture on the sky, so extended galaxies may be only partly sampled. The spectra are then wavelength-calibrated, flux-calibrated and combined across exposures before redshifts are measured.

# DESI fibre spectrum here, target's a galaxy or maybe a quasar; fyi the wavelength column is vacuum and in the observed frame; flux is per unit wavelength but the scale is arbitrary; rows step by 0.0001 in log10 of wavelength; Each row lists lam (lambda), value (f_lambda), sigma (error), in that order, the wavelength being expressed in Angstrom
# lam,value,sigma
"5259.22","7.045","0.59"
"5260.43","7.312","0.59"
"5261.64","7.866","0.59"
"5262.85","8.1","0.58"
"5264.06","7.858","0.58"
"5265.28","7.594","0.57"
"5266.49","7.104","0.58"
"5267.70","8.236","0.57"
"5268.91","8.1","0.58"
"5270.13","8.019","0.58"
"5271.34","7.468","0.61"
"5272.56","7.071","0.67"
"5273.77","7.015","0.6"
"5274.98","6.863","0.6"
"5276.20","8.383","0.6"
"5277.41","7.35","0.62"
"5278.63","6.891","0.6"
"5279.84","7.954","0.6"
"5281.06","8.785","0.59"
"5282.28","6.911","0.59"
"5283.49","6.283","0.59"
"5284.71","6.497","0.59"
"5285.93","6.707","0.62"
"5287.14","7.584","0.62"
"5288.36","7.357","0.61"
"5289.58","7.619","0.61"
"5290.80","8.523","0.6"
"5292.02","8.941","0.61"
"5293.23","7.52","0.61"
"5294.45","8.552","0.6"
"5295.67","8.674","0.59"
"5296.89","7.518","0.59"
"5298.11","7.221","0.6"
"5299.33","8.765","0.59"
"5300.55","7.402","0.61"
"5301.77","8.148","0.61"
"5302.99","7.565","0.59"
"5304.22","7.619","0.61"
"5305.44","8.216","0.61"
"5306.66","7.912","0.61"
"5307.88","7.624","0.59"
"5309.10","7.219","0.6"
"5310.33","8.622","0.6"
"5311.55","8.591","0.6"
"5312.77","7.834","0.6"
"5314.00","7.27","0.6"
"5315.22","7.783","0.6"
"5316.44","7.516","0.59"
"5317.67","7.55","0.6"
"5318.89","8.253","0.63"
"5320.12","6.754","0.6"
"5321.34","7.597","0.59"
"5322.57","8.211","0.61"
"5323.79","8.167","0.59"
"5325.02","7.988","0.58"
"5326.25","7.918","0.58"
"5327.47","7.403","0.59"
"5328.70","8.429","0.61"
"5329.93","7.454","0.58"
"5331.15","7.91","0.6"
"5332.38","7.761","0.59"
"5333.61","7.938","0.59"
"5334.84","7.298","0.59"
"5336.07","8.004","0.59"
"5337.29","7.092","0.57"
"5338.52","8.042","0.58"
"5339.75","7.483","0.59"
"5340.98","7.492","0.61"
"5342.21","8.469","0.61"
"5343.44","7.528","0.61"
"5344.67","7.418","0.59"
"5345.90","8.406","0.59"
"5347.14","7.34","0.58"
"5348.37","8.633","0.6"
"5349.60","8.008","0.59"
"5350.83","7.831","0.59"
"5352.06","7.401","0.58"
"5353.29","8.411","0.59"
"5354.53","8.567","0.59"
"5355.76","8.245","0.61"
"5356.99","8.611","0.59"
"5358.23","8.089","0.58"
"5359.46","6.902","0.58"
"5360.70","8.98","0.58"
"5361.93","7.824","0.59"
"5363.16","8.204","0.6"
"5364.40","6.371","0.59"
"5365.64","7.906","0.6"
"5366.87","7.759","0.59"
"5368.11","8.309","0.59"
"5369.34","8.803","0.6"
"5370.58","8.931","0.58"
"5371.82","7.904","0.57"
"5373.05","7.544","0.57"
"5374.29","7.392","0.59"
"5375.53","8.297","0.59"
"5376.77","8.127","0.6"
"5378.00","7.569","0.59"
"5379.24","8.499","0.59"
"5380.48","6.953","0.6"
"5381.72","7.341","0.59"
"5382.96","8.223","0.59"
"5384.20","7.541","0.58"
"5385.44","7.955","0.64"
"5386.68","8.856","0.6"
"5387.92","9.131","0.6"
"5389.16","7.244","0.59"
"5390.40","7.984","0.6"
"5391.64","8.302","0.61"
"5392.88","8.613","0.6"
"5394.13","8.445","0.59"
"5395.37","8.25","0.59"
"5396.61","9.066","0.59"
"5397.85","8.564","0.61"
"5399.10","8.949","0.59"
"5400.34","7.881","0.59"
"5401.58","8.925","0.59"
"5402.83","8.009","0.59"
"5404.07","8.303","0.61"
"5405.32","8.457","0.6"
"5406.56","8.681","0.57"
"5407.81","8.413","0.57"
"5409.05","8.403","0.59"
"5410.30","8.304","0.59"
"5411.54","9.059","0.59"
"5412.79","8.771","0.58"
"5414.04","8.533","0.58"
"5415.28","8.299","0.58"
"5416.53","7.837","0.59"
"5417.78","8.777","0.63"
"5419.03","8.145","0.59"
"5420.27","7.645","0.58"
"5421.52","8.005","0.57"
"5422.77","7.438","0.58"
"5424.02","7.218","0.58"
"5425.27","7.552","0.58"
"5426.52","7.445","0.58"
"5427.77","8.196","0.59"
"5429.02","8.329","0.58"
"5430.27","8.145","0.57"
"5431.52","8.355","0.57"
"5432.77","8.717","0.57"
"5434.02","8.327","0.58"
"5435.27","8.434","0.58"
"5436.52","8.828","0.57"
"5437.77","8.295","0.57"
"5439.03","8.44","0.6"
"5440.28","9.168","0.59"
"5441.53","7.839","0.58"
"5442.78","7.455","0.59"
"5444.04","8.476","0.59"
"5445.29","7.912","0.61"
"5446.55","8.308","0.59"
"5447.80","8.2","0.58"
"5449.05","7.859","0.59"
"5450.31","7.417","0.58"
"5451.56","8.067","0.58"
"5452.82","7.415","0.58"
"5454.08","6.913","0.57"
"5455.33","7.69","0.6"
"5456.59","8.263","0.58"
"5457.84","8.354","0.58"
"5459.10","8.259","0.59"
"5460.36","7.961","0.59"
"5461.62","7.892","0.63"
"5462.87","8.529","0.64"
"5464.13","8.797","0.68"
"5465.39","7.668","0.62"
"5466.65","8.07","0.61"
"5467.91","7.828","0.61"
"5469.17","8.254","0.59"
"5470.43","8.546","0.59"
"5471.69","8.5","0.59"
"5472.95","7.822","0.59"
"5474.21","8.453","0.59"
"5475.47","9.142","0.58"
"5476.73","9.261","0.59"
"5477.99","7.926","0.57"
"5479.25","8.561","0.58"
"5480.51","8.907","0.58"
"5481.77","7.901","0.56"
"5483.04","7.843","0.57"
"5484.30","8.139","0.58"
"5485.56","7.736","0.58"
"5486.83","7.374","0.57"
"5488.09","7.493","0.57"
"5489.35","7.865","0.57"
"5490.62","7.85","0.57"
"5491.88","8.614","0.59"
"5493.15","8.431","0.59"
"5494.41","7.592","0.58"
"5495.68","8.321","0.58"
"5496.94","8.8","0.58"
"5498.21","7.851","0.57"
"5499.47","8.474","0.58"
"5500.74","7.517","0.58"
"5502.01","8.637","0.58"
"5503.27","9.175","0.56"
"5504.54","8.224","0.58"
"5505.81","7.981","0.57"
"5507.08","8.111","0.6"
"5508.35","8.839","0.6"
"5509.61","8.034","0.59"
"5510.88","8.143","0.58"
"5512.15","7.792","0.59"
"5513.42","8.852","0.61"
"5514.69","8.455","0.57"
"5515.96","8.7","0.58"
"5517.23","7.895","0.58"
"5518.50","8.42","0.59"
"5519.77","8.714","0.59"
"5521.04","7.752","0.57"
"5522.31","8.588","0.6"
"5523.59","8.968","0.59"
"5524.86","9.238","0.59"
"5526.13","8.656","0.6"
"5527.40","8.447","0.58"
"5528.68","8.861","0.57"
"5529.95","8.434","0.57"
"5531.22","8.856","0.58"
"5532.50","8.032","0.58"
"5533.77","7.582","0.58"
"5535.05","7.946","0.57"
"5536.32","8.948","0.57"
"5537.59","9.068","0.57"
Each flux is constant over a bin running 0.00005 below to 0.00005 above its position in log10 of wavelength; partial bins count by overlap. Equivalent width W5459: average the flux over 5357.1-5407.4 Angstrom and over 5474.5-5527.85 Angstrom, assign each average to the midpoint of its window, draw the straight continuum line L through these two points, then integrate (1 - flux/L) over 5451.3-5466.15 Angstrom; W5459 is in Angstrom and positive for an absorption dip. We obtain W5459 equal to 0.5 Angstrom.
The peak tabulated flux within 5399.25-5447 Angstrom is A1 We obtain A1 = 9.168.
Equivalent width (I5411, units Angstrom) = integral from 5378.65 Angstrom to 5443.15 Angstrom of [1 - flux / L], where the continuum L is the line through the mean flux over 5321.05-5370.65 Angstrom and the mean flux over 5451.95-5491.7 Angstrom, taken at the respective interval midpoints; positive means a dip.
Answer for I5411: -1.8 Angstrom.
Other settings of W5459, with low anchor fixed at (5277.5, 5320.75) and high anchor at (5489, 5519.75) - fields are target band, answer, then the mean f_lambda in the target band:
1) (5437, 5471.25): 0.30 Angstrom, 8.07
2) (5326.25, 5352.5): 0.14 Angstrom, 7.79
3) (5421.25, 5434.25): 0.18 Angstrom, 7.96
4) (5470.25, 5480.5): -0.43 Angstrom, 8.55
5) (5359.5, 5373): -0.21 Angstrom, 8.03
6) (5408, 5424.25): -0.36 Angstrom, 8.22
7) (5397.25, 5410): -0.71 Angstrom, 8.45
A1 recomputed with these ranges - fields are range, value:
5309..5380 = 8.98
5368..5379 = 8.931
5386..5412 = 9.131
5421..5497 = 9.261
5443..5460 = 8.476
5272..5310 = 8.941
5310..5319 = 8.622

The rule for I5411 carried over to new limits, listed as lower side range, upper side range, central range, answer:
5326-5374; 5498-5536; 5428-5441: -0.5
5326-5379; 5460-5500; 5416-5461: 0.3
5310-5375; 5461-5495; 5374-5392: 0.0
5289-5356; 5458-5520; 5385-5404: -0.9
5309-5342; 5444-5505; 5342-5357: -0.4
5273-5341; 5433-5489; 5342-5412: -2.0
